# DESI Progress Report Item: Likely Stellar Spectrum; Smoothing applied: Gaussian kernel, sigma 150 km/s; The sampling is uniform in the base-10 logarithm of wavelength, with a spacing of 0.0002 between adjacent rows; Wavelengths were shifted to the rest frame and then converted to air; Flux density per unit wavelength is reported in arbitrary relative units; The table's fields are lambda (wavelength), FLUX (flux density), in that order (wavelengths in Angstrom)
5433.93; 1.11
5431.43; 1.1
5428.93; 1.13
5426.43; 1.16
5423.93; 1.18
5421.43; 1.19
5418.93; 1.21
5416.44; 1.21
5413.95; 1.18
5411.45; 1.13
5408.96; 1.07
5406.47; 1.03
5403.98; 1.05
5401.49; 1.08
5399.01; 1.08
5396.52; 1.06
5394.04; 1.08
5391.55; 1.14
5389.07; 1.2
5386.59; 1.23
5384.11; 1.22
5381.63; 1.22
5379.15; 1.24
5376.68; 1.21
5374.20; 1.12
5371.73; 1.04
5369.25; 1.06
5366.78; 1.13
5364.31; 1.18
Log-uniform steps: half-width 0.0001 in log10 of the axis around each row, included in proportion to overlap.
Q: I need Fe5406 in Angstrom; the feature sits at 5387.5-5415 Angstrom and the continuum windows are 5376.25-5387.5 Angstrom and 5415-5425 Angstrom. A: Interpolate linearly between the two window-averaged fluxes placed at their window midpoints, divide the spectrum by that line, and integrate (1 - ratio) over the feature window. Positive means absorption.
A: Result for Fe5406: 2.5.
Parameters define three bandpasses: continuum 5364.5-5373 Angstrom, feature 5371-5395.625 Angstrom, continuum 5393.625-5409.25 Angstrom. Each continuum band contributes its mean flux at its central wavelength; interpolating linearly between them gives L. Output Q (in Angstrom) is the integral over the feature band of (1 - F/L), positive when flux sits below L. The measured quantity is -2.13 Angstrom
